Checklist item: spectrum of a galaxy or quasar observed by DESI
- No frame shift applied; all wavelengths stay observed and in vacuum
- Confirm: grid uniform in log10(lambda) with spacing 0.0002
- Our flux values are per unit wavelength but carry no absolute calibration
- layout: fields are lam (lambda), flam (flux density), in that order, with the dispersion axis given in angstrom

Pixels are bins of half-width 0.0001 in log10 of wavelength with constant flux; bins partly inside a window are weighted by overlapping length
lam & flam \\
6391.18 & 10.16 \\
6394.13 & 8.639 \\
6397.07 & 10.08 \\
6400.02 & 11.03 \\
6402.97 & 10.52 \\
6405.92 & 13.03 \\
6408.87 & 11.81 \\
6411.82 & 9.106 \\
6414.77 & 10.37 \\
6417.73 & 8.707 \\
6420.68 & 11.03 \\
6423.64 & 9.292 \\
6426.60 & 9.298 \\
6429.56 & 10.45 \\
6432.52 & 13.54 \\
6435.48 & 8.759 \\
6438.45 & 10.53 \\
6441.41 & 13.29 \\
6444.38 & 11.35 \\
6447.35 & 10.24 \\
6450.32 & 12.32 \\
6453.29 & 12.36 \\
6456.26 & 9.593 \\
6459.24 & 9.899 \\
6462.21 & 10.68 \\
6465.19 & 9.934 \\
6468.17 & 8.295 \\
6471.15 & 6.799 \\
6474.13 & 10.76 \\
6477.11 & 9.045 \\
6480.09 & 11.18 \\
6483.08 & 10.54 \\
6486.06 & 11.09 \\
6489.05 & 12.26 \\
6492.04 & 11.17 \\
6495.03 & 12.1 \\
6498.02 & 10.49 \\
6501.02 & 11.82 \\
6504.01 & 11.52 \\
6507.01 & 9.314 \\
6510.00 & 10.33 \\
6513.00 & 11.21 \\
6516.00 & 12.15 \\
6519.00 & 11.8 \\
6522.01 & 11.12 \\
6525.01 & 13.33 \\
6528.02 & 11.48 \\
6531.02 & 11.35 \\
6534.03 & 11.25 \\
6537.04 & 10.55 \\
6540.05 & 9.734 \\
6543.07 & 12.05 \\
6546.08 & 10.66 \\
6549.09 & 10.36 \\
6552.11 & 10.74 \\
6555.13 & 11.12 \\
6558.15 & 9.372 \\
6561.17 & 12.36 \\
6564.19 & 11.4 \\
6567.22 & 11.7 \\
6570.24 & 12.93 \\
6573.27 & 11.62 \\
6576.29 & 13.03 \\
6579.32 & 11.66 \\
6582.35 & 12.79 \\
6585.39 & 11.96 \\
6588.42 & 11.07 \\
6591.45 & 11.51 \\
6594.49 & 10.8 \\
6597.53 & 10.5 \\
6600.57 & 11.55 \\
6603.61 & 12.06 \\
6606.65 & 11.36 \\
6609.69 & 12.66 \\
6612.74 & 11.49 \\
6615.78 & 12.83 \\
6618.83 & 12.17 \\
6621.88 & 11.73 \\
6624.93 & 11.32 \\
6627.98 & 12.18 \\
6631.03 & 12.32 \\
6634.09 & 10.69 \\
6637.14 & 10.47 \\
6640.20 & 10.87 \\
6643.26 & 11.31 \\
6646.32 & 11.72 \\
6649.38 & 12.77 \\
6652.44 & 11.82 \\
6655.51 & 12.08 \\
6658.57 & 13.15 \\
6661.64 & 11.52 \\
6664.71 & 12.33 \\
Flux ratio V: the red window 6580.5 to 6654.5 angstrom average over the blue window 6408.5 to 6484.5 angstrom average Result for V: 1.1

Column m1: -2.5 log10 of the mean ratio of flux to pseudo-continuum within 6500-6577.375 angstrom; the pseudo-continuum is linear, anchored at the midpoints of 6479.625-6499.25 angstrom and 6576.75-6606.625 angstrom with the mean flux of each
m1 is 0.01 mag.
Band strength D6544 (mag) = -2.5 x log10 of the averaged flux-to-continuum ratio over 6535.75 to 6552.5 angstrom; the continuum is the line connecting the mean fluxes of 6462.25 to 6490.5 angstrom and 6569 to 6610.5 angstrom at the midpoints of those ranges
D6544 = 0.04 mag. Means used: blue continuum 10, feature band 10.7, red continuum 11.8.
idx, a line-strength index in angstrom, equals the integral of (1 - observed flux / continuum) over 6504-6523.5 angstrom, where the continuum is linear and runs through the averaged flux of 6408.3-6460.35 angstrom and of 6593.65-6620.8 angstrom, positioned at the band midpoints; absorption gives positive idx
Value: 0.2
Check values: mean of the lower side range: 10.7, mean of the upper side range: 11.7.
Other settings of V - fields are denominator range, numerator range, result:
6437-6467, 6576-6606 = 1.06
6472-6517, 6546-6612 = 1.05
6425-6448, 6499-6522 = 1.02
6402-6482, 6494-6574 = 1.08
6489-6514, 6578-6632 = 1.06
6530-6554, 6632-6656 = 1.06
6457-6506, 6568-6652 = 1.13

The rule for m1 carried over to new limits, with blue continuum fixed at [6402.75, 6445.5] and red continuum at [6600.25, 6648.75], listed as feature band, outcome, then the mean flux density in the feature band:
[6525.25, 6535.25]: -0.035 mag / 11.6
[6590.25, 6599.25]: 0.061 mag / 10.9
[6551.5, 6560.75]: 0.075 mag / 10.6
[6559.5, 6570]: -0.047 mag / 11.9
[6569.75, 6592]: -0.053 mag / 12.1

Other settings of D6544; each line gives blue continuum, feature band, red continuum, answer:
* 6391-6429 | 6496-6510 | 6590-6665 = 0.01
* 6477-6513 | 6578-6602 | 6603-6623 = 0.03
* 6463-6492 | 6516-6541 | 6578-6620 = -0.06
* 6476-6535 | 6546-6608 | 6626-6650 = -0.01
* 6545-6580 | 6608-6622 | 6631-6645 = -0.10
